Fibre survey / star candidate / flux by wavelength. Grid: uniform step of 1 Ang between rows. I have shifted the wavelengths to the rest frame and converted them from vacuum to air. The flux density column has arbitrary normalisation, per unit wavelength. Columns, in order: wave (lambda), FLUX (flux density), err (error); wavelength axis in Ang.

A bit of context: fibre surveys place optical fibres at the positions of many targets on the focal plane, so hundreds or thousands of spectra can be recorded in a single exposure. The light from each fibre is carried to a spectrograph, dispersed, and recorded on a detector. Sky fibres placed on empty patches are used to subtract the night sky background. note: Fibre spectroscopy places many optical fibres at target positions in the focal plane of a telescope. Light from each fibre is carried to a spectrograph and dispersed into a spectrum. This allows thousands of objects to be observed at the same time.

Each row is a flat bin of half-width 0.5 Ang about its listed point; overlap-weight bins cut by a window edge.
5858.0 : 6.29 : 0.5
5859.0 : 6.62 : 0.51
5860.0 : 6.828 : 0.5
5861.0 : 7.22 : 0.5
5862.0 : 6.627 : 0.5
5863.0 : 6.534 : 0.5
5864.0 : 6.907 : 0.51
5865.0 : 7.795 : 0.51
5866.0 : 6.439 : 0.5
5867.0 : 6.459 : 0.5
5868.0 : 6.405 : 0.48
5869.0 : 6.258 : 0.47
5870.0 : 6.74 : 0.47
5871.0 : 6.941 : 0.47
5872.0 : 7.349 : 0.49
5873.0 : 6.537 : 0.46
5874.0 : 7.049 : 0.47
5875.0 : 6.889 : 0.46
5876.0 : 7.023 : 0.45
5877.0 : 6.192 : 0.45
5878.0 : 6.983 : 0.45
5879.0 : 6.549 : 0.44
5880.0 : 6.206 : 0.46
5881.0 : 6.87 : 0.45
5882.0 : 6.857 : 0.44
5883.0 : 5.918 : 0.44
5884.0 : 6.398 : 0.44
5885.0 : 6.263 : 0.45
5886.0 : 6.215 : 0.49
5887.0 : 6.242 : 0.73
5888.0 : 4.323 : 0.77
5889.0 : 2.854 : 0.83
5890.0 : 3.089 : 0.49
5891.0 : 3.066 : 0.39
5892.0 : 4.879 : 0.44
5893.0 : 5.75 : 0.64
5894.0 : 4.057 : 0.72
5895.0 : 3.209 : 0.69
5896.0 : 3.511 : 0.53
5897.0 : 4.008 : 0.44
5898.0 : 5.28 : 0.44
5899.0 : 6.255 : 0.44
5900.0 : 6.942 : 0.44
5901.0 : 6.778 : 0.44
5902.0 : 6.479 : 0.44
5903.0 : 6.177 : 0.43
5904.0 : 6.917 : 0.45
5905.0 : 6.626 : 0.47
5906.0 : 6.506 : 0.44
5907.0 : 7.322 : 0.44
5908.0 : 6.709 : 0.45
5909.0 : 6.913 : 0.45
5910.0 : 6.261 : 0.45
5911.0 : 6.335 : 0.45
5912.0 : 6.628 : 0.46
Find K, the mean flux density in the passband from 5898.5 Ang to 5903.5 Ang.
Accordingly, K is 6.53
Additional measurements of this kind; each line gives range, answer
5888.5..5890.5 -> 2.97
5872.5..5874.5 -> 6.79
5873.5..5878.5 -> 6.83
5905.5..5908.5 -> 6.85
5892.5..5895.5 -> 4.34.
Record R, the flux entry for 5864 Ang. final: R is 6.907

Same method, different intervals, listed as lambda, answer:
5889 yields 2.854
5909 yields 6.913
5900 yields 6.942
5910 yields 6.261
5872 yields 7.349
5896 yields 3.511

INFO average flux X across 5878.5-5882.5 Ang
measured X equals 6.62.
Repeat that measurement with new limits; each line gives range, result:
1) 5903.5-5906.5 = 6.68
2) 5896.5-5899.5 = 5.18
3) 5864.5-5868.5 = 6.77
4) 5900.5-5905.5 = 6.6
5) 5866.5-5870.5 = 6.47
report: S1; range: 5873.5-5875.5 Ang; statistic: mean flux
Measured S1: 6.97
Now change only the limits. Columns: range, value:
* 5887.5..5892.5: 3.64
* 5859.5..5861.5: 7.02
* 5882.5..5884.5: 6.16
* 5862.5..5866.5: 6.92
